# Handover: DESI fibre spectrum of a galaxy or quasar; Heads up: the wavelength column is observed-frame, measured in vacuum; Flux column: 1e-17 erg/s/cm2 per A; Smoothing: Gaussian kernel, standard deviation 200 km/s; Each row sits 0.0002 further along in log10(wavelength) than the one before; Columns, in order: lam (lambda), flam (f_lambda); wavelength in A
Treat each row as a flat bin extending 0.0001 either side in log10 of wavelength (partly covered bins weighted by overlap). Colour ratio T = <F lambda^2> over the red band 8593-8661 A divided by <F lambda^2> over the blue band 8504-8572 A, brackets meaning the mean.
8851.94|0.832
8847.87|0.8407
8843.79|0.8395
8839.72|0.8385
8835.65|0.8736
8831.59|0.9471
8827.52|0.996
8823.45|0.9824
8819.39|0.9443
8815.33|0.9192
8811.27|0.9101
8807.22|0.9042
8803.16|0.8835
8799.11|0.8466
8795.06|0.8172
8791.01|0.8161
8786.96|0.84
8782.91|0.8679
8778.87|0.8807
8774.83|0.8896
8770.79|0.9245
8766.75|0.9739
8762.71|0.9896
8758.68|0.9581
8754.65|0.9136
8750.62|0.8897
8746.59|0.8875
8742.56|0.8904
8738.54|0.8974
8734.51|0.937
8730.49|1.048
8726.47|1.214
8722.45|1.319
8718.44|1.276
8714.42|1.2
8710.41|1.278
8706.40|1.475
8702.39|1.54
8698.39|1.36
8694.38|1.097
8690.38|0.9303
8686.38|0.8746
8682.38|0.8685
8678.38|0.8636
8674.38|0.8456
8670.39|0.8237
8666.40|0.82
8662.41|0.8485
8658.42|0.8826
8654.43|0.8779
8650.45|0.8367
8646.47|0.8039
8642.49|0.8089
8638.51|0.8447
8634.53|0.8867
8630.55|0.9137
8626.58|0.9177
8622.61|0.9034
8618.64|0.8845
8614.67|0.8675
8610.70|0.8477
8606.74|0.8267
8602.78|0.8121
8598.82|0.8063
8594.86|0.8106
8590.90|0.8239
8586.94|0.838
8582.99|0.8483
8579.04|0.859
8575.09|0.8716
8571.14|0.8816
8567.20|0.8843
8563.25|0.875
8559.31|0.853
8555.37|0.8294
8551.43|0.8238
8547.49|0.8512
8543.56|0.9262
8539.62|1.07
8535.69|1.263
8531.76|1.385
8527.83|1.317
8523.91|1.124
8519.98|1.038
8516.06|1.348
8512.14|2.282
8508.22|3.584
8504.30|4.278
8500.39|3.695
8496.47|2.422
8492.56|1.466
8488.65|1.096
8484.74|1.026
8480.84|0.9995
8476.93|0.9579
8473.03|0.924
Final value 0.6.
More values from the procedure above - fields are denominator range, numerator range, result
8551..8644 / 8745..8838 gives 1.11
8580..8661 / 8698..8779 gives 1.30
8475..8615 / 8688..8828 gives 0.82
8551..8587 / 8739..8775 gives 1.12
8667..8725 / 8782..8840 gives 0.82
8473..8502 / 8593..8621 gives 0.54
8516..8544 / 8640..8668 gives 0.73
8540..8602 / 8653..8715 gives 1.24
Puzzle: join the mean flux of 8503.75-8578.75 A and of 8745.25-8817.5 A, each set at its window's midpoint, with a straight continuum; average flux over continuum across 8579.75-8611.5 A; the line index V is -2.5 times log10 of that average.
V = 0.43 mag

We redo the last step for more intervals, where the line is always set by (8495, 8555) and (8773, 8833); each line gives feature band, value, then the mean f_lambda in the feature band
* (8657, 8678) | 0.50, 0.845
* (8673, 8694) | 0.39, 0.894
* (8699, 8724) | -0.13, 1.35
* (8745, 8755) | 0.19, 0.895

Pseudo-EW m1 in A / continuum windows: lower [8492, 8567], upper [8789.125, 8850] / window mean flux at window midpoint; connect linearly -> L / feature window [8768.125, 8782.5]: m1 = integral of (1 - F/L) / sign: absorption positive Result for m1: 1.5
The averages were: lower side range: 1.64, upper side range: 0.891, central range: 0.898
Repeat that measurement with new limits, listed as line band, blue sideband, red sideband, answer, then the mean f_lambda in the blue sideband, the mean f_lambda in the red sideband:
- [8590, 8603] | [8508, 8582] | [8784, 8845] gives 3.4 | 1.15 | 0.891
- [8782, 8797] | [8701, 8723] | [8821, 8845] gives 3.3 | 1.34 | 0.916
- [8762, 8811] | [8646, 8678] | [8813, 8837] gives 2.0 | 0.845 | 0.945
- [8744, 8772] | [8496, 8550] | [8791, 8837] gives 4.1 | 1.87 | 0.908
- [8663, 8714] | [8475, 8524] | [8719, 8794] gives 6.3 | 1.98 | 0.956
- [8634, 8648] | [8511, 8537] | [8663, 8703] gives 3.2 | 1.37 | 0.979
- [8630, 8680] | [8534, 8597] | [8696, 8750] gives 9.6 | 0.892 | 1.17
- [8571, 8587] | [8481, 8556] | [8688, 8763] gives 6.9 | 1.67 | 1.11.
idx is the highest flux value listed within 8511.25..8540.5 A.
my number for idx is 2.282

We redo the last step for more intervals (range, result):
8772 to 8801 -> 0.8896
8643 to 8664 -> 0.8826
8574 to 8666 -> 0.9177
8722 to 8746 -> 1.319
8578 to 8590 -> 0.859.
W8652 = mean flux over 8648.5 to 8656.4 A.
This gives 0.858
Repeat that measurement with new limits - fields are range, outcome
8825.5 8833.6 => 0.971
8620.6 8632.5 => 0.912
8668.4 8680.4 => 0.844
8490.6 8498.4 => 1.94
